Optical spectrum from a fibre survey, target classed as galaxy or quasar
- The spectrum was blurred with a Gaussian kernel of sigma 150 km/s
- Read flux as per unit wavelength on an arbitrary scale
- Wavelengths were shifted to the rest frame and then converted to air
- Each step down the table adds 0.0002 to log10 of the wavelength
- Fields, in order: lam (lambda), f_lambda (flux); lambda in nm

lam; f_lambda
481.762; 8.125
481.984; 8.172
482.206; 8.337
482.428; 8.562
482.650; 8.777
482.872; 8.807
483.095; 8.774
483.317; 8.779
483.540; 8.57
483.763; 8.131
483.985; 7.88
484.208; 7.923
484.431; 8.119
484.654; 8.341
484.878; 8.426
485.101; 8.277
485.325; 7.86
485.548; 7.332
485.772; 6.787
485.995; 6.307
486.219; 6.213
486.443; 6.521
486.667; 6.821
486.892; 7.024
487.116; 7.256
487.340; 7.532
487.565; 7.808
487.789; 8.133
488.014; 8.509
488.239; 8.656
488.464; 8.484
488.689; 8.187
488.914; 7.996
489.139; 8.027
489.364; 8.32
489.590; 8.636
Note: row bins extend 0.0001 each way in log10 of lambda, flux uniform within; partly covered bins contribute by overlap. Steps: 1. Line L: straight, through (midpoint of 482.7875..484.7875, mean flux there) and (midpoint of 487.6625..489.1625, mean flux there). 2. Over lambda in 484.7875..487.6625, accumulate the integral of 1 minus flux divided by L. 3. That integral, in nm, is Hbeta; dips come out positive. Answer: 0.378 nm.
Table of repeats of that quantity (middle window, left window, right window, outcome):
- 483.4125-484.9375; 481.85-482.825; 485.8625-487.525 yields -0.08 nm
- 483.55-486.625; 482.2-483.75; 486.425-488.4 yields 0.23 nm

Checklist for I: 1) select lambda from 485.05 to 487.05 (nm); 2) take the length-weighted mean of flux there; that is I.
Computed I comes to 6.98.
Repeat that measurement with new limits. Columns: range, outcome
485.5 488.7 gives 7.42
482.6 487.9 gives 7.75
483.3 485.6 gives 8.14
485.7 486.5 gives 6.44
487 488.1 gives 7.83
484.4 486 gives 7.75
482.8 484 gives 8.53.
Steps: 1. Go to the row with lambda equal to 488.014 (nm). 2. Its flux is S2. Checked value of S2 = 8.509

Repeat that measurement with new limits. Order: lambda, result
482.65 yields 8.777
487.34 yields 7.532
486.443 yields 6.521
